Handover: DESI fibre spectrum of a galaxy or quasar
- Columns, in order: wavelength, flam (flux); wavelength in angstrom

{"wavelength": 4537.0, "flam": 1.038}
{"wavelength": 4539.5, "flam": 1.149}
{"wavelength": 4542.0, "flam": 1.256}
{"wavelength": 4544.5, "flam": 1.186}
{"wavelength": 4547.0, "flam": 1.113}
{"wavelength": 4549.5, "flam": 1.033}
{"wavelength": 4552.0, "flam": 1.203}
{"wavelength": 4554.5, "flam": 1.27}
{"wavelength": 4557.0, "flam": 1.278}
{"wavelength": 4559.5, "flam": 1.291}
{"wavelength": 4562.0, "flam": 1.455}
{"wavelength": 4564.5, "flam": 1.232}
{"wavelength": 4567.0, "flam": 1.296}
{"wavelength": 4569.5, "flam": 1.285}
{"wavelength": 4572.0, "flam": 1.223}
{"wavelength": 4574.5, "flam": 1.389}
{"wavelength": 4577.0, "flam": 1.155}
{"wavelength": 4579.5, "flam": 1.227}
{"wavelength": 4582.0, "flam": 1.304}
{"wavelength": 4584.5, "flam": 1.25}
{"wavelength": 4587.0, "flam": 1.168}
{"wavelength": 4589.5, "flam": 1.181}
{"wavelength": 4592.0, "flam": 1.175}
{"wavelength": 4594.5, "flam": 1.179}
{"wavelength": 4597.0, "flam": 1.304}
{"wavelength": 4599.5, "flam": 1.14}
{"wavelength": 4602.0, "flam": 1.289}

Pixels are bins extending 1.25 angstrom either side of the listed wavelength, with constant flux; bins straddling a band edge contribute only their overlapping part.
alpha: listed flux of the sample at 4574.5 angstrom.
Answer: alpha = 1.389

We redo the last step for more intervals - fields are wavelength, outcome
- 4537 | 1.038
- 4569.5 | 1.285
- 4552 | 1.203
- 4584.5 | 1.25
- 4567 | 1.296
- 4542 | 1.256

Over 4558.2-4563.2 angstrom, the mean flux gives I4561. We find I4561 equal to 1.37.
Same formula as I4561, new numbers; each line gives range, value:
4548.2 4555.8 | 1.17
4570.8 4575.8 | 1.31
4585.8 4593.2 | 1.17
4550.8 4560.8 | 1.26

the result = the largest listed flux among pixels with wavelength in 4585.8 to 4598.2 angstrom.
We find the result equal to 1.304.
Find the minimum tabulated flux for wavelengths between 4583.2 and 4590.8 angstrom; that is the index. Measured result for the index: 1.168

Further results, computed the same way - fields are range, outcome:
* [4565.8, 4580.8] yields 1.155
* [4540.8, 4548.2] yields 1.113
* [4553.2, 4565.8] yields 1.232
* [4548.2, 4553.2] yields 1.033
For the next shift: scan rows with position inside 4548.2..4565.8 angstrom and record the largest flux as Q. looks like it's 1.455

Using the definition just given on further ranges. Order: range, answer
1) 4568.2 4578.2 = 1.389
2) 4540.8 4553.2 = 1.256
